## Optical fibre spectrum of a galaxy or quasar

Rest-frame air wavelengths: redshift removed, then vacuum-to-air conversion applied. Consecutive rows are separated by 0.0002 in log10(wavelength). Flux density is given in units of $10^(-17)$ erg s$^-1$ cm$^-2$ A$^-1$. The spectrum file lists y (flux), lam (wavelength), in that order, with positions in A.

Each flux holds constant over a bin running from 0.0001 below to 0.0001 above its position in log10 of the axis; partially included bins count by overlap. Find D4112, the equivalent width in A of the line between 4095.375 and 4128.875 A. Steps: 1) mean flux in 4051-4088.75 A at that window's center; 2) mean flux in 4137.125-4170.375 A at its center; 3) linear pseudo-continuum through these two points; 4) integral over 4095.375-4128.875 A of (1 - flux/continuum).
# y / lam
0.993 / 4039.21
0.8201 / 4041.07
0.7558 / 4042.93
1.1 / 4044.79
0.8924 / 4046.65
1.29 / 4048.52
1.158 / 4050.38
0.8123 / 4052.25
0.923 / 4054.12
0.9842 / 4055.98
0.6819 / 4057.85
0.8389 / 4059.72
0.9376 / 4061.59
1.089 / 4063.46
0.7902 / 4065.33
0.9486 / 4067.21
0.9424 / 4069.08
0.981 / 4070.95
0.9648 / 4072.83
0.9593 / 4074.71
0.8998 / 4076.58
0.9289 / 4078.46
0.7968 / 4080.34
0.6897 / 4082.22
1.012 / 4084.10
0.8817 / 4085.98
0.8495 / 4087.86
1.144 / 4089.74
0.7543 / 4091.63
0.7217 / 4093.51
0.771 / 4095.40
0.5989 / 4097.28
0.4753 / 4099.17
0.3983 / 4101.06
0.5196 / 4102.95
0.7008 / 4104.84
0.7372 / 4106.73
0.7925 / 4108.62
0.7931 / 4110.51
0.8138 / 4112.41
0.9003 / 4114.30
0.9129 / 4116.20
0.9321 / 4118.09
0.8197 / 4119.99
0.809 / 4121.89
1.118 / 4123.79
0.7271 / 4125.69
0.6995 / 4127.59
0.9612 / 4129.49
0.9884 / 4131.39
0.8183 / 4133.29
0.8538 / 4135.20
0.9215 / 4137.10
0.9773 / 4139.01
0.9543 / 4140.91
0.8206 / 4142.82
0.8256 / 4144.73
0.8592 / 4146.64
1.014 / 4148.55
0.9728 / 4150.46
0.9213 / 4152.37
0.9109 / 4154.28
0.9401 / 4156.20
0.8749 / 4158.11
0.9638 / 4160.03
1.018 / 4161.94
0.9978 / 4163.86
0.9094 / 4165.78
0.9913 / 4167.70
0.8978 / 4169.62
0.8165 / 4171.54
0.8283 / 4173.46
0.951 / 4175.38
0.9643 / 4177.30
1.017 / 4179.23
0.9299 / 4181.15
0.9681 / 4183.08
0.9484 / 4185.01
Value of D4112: 6.0 A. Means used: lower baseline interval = 0.898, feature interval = 0.753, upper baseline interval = 0.932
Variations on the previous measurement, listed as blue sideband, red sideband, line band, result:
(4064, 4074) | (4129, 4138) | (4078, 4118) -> 6.4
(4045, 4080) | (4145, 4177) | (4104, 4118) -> 1.8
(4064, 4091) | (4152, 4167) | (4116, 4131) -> 0.9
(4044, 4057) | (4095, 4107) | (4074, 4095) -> -4.3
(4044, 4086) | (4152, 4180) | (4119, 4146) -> 1.6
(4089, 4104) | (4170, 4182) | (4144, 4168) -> -2.4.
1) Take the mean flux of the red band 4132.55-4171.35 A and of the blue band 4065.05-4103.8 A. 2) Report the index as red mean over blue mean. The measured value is 1.1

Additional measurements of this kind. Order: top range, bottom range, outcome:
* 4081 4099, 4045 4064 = 0.84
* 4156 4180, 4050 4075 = 1.01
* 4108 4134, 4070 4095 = 0.97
